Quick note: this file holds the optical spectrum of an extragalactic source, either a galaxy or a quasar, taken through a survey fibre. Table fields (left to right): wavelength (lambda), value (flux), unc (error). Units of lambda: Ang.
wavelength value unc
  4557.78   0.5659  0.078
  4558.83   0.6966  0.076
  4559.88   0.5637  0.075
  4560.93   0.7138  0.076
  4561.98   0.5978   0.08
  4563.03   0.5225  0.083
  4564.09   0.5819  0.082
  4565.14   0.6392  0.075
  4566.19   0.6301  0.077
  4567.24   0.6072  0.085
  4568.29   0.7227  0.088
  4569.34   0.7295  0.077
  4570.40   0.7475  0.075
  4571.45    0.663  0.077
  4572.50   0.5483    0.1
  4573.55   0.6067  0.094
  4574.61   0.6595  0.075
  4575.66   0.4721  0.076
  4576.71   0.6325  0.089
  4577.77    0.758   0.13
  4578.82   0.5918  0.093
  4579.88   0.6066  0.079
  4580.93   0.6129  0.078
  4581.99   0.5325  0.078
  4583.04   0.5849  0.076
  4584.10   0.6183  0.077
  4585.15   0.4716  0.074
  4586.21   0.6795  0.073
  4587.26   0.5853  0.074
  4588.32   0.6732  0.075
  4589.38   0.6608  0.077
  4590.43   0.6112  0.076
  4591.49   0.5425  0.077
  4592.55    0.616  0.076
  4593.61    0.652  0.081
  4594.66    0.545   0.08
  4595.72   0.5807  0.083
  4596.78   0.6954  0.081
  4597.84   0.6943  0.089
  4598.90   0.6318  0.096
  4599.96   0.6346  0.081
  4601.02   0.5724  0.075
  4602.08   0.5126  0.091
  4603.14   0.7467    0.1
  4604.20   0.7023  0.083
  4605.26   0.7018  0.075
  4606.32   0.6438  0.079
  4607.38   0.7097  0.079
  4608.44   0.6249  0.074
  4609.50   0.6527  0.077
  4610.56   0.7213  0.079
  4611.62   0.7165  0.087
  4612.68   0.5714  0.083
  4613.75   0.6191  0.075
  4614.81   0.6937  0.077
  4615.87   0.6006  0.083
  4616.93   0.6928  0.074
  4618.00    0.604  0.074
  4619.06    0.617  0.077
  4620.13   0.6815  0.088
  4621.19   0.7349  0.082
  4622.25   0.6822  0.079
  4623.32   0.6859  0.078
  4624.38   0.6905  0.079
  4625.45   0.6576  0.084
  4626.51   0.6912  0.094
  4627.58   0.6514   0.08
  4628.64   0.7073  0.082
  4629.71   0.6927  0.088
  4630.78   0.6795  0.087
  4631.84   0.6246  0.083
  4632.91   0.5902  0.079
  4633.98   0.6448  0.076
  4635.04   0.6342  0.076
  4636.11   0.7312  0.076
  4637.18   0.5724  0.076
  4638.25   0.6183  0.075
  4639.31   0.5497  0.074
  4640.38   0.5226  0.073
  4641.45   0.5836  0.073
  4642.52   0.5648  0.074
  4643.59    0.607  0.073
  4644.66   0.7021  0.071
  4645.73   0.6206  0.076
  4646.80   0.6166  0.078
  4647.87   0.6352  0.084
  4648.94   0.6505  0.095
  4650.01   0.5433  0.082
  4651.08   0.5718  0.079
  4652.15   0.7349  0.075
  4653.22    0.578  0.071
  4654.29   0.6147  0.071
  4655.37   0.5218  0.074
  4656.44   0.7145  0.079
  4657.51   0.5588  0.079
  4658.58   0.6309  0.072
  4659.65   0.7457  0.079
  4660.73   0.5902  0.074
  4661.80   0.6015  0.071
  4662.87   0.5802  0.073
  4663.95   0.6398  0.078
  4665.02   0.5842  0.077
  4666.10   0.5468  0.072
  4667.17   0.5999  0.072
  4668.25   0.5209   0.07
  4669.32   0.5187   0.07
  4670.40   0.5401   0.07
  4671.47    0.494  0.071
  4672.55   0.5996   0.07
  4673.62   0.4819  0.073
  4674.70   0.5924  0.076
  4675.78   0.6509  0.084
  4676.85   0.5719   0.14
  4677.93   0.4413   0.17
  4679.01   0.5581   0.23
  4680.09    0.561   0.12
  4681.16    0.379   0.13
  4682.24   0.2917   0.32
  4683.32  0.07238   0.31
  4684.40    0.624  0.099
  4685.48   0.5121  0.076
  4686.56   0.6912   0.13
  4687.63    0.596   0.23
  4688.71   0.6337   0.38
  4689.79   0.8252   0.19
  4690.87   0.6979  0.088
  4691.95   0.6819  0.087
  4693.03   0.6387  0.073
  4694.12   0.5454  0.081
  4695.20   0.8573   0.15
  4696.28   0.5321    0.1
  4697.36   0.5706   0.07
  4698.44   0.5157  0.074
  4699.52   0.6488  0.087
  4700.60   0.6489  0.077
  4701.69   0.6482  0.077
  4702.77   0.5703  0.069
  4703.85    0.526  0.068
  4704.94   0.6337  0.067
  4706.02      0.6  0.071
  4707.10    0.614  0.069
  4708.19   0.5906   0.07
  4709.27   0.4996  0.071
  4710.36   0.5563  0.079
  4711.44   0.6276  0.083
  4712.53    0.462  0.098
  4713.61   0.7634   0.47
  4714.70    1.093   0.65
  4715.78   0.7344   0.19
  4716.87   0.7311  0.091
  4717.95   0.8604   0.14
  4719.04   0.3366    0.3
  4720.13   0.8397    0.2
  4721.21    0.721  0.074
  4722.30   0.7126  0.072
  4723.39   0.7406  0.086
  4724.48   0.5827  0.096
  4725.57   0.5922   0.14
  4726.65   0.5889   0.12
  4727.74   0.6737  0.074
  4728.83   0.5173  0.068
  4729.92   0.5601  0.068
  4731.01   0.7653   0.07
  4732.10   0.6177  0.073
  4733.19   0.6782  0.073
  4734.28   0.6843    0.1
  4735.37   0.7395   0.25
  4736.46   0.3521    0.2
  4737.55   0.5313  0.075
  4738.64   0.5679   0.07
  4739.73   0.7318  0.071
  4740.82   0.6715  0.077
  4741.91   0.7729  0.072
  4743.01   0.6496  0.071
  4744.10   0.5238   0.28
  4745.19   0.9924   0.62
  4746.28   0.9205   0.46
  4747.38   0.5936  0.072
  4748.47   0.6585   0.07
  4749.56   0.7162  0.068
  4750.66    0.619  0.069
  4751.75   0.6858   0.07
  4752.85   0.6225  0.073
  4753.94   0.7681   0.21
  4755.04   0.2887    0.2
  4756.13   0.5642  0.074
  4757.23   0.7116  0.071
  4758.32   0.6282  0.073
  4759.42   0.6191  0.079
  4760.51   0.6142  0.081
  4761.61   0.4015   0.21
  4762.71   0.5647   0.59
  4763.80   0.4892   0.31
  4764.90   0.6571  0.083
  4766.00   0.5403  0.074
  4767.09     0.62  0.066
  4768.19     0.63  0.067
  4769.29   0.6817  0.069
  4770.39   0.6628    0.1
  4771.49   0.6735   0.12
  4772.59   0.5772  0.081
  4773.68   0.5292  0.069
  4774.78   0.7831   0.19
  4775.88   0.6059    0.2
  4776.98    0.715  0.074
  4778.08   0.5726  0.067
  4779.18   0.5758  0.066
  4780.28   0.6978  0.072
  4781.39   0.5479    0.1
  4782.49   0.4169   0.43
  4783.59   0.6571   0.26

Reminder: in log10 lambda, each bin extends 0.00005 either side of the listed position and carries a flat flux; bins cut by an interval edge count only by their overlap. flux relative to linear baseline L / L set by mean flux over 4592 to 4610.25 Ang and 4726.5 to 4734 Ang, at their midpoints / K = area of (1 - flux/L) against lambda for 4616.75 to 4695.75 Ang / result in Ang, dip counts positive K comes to 4.0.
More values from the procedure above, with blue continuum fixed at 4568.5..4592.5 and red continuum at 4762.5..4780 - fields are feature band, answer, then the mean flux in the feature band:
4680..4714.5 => 1.80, 0.587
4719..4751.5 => -2.13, 0.66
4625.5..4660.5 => -0.51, 0.628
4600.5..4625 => -1.62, 0.66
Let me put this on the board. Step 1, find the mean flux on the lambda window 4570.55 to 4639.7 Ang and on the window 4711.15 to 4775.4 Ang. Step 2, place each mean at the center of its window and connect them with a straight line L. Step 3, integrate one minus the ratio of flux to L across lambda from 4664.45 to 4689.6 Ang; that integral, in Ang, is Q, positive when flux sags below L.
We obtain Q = 4.5 Ang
